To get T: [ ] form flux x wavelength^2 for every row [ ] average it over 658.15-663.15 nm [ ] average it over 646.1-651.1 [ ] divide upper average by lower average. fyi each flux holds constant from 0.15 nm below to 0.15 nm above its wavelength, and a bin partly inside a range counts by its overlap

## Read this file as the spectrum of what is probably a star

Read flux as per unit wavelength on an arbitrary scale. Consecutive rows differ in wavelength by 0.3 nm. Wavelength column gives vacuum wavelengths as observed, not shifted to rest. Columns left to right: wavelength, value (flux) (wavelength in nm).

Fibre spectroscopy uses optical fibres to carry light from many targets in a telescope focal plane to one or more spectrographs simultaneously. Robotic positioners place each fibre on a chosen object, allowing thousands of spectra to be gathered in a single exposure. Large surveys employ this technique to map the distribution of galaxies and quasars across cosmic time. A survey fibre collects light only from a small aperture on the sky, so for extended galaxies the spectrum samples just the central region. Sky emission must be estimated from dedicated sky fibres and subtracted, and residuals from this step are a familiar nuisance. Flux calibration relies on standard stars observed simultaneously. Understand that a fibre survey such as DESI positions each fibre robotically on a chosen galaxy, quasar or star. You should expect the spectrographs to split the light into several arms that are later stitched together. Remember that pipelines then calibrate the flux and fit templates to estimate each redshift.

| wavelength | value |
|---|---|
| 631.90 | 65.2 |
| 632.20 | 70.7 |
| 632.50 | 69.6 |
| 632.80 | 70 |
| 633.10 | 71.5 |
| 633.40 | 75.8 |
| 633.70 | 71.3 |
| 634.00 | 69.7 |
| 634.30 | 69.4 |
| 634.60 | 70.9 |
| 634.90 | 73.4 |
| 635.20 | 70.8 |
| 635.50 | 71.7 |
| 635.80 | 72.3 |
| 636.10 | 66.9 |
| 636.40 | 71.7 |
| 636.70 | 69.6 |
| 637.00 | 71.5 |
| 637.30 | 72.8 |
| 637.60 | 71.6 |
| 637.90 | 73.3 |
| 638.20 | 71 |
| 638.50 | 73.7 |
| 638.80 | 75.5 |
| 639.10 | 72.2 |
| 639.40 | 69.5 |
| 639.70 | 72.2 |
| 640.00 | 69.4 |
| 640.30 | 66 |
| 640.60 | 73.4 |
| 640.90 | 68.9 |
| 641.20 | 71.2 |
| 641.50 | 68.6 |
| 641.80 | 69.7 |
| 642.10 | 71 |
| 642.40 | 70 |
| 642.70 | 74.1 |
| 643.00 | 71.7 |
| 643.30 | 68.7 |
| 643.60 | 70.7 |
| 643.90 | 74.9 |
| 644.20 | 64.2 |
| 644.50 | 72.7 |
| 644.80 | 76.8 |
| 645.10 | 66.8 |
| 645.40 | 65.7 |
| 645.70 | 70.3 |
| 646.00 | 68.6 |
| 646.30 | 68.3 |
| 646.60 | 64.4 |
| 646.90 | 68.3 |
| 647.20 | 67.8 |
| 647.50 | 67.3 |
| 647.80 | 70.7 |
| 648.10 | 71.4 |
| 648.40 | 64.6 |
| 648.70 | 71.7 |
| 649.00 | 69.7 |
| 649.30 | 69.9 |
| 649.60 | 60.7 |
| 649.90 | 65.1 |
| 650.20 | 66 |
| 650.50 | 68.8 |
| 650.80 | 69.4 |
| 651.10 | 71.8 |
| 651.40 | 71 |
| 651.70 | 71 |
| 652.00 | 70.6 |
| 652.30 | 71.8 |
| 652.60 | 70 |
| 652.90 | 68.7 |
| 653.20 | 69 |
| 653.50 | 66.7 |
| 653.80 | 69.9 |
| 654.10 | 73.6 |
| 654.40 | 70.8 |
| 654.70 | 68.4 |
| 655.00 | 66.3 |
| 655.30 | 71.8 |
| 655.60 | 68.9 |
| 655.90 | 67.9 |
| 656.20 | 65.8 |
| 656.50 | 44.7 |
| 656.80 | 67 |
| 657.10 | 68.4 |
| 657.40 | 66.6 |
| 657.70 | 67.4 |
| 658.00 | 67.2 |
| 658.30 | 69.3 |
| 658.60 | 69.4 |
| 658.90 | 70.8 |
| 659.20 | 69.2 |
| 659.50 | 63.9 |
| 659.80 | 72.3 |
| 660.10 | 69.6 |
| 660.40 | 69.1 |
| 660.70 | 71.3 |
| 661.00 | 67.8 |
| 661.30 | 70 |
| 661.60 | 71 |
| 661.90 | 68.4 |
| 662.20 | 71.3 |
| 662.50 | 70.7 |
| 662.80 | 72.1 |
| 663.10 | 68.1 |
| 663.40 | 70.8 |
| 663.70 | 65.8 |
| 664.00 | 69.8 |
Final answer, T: 1.07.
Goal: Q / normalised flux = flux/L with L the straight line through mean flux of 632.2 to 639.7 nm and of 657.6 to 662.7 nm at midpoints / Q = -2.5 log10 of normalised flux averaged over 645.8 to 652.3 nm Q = 0.03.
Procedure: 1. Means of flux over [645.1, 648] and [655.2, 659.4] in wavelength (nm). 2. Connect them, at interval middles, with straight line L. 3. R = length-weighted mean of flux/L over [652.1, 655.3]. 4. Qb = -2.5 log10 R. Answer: -0.041 mag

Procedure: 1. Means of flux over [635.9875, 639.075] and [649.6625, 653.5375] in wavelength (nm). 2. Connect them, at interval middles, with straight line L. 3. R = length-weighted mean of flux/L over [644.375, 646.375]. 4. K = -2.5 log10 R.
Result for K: 0.01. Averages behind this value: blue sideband 71.8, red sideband 69.1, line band 69.9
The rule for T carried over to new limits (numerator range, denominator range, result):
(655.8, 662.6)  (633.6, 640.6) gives 1.02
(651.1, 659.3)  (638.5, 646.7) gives 1.01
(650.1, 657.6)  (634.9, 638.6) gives 1.01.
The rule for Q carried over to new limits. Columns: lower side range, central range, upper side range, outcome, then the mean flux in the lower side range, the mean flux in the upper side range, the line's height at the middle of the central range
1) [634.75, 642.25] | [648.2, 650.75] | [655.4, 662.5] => 0.033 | 71.1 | 67.8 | 69.3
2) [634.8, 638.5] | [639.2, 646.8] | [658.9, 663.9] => 0.016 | 71.4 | 69.5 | 71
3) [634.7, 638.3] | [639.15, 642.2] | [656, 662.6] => 0.010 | 71.4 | 67.8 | 70.7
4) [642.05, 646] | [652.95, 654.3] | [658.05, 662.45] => 0.002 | 70.5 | 69.5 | 69.9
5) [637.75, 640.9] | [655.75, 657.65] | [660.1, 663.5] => 0.109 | 71.5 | 70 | 70.4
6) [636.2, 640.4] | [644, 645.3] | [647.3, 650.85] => -0.012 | 71.4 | 67.9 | 69.4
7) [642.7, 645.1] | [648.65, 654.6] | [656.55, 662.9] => 0.012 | 71.3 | 68.8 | 70.1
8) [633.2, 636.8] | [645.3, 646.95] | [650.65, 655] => 0.045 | 71.2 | 70.1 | 70.5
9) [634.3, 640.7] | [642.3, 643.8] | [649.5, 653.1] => -0.013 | 71.3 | 68.9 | 70.3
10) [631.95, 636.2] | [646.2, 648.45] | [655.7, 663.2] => 0.022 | 70.9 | 68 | 69.4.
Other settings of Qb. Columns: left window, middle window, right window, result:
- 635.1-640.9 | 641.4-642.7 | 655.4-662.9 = 0.00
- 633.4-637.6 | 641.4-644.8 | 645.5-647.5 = -0.03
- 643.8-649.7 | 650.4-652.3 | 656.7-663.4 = -0.03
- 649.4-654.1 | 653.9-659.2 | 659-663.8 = 0.03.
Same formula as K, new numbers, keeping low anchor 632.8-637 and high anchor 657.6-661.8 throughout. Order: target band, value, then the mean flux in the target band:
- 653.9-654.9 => -0.02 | 70.6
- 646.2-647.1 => 0.05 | 67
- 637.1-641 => -0.01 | 71.5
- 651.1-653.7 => 0.00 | 70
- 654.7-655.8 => 0.01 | 68.9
